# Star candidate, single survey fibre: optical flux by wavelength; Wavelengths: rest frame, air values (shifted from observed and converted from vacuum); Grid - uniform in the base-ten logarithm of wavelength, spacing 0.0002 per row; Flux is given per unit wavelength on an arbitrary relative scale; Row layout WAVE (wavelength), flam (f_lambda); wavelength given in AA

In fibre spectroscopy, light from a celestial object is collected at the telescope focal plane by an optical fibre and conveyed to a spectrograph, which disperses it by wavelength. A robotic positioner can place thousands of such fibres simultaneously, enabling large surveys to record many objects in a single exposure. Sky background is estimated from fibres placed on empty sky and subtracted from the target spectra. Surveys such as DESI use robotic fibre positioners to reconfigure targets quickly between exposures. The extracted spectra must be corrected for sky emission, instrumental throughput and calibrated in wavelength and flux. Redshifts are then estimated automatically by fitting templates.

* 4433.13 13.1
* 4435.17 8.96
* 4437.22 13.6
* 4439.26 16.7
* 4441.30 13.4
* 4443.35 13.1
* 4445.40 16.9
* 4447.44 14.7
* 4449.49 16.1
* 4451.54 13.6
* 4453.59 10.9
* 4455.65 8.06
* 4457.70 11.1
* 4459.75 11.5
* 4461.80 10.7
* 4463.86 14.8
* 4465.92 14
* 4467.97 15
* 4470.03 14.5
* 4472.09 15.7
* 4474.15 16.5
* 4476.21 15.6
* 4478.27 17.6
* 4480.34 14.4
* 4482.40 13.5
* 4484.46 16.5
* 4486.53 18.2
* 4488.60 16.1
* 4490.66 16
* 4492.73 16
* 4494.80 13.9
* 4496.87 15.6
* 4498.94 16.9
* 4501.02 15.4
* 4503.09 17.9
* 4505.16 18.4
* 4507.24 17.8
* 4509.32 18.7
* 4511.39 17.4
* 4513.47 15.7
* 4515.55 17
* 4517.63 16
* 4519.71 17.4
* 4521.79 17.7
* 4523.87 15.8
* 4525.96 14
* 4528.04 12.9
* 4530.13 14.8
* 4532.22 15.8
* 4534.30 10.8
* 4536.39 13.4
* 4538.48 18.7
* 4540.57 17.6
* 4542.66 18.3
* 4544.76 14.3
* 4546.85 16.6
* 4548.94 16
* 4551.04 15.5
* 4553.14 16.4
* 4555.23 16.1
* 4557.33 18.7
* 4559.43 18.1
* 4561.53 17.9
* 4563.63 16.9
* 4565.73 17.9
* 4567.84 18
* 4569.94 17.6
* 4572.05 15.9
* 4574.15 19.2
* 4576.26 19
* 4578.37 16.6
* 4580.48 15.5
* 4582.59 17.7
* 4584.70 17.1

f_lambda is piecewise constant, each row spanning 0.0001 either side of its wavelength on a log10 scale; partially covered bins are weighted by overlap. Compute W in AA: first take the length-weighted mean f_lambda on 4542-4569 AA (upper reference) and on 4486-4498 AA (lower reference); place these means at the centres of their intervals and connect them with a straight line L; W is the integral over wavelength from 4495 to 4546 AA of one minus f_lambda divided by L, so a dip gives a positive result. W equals 0.7 AA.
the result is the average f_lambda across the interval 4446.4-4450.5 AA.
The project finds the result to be 15.4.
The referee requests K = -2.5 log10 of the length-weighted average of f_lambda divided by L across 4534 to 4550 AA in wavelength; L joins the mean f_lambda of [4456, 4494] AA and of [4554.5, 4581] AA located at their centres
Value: 0.06 mag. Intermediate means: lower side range 14.8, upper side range 17.5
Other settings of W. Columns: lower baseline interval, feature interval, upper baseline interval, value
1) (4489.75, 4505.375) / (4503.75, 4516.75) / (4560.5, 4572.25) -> -0.9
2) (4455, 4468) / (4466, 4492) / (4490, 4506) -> -3.1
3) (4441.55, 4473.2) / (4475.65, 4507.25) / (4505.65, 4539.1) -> -3.2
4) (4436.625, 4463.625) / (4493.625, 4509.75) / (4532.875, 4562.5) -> -2.1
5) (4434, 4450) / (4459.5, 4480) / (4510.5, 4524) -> 0.6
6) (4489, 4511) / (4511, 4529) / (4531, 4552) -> 0.3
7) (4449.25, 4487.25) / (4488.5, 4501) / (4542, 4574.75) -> -0.6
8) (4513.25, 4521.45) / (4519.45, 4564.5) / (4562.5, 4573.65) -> 2.6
